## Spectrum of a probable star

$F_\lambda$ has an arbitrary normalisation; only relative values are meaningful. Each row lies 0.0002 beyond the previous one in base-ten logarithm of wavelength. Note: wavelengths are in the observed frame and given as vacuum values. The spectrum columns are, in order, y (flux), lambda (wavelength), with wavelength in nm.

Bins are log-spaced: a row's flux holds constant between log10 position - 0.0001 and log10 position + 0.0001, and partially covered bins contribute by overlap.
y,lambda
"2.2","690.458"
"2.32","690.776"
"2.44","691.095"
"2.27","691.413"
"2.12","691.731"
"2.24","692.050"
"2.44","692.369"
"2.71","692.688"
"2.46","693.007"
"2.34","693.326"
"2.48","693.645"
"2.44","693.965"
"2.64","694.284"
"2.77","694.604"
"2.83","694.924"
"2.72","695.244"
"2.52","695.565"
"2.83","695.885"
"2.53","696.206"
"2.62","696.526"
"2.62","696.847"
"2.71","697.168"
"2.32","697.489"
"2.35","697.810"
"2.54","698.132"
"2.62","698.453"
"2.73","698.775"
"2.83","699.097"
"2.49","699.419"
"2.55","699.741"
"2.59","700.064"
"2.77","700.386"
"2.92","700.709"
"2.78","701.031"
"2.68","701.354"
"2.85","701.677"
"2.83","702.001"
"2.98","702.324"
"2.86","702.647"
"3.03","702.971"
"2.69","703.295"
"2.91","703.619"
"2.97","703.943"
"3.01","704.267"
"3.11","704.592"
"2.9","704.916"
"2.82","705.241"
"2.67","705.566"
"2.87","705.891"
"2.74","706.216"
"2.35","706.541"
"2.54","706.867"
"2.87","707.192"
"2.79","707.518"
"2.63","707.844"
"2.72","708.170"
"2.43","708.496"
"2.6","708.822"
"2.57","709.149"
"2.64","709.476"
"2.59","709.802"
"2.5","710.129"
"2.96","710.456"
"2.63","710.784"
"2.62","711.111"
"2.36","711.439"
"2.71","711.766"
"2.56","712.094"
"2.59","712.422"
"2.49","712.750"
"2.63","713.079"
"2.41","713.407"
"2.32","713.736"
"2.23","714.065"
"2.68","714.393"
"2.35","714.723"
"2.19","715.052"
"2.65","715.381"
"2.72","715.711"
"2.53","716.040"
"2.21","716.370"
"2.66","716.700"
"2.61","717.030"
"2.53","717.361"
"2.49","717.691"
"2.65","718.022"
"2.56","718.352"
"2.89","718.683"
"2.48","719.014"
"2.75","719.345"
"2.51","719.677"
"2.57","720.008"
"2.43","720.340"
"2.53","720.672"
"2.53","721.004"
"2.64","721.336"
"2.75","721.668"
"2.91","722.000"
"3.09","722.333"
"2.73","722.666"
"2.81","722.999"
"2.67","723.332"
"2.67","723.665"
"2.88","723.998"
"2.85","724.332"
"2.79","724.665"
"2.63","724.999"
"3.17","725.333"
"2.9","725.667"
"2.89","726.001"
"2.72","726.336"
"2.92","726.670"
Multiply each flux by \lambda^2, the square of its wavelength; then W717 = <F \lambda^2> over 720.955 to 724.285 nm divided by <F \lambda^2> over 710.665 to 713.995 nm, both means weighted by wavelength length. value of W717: 1.13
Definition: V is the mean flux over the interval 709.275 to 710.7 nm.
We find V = 2.67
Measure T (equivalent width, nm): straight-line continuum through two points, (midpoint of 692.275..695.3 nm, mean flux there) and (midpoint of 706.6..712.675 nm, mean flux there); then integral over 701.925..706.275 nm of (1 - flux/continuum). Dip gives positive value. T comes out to -0.47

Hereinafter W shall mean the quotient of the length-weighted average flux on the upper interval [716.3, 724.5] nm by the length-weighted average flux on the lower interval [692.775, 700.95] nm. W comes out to 1.0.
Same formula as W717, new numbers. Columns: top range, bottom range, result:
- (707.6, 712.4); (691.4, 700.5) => 1.06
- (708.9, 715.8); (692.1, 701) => 1.02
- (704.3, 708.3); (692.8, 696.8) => 1.10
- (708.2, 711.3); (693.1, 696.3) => 1.05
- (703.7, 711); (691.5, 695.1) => 1.14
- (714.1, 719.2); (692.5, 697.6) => 1.04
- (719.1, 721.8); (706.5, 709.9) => 1.02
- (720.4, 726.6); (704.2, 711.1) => 1.08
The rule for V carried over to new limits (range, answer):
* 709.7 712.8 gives 2.61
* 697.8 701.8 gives 2.68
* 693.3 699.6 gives 2.6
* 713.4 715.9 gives 2.45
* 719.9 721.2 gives 2.51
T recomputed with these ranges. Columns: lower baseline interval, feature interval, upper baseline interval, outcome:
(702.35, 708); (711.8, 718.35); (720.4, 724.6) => 0.64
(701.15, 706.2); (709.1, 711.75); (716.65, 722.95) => 0.16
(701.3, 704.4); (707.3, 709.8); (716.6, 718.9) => 0.14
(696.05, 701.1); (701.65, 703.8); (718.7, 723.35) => -0.20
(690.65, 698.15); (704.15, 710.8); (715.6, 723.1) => -0.35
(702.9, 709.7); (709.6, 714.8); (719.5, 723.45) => 0.34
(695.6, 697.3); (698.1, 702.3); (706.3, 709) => -0.13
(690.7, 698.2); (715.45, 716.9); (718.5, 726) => 0.08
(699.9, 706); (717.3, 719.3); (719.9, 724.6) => 0.10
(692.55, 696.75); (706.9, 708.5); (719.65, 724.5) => -0.03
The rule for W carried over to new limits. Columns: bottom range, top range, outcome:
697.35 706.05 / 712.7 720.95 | 0.91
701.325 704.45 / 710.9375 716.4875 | 0.86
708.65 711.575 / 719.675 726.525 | 1.06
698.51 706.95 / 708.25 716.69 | 0.91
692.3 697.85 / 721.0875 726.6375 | 1.09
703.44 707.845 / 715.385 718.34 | 0.91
